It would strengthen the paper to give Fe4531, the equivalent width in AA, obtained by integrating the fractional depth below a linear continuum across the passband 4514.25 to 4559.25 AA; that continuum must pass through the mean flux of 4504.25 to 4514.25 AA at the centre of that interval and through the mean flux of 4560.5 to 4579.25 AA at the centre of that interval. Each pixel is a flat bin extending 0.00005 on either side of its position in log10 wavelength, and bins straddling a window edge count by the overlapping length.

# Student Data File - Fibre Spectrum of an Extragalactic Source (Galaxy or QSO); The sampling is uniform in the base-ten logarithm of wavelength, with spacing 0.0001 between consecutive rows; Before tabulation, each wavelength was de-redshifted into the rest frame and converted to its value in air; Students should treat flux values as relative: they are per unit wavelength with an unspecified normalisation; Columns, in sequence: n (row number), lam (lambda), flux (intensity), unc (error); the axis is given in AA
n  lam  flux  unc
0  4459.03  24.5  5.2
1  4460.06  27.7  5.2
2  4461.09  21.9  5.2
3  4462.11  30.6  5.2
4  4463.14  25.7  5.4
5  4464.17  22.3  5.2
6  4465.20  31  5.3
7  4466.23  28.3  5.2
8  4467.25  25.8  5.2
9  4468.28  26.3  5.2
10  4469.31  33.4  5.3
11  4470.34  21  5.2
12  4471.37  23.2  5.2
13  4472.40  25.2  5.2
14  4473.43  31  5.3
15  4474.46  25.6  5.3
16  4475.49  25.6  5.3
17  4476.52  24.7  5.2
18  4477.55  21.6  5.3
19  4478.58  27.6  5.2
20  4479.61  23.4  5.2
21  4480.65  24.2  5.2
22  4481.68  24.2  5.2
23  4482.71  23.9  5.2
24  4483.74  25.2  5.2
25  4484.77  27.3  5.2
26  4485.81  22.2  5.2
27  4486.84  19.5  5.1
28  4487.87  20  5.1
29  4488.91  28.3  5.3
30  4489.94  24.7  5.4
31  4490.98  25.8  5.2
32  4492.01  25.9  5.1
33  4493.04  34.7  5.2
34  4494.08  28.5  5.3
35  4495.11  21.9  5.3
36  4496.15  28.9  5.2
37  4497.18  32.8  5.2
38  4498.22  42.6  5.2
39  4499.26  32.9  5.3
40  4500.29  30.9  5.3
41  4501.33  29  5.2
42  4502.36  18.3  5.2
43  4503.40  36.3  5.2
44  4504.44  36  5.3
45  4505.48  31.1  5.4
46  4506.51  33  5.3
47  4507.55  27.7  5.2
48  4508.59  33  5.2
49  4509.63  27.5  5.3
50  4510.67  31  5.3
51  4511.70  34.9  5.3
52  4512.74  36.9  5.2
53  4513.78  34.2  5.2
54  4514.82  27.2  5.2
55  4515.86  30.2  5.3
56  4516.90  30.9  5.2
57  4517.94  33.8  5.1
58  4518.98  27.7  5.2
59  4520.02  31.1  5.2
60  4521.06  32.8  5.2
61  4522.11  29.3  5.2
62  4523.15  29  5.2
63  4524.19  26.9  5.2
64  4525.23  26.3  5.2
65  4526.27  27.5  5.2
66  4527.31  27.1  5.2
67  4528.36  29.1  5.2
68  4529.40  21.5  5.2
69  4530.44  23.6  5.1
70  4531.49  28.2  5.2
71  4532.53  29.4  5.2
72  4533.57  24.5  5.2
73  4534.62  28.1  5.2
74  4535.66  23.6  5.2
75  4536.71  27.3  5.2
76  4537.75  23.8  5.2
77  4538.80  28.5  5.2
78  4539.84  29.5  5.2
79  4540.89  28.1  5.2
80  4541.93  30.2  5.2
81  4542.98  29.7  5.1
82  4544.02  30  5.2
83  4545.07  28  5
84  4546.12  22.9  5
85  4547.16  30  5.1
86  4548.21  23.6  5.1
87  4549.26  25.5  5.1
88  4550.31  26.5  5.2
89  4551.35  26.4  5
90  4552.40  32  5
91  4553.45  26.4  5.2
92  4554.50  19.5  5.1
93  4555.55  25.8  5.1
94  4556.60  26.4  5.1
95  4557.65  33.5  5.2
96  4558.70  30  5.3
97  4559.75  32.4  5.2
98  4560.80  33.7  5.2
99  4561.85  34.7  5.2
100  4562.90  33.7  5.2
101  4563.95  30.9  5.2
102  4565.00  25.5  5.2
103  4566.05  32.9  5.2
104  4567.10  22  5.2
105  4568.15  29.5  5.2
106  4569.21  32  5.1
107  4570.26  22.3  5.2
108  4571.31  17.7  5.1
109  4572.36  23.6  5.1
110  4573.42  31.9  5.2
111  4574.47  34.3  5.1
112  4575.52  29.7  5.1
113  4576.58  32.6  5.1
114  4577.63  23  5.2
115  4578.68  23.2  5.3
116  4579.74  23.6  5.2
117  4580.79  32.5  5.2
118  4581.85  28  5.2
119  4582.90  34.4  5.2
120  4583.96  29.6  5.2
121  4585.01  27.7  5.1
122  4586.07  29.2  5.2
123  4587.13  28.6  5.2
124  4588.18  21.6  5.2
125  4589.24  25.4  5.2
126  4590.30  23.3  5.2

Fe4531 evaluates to 4.3 AA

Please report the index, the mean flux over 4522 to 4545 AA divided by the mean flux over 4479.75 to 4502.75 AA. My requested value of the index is 1.02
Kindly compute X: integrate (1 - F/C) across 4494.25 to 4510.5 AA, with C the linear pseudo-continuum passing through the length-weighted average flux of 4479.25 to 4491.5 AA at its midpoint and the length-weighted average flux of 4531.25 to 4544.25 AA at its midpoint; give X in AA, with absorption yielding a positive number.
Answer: -3.5 AA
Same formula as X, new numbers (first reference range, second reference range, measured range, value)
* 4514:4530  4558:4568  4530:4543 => 1.0 AA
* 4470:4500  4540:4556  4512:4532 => -1.8 AA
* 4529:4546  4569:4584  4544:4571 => -0.8 AA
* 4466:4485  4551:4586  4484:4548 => -4.3 AA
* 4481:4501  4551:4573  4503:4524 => -3.0 AA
